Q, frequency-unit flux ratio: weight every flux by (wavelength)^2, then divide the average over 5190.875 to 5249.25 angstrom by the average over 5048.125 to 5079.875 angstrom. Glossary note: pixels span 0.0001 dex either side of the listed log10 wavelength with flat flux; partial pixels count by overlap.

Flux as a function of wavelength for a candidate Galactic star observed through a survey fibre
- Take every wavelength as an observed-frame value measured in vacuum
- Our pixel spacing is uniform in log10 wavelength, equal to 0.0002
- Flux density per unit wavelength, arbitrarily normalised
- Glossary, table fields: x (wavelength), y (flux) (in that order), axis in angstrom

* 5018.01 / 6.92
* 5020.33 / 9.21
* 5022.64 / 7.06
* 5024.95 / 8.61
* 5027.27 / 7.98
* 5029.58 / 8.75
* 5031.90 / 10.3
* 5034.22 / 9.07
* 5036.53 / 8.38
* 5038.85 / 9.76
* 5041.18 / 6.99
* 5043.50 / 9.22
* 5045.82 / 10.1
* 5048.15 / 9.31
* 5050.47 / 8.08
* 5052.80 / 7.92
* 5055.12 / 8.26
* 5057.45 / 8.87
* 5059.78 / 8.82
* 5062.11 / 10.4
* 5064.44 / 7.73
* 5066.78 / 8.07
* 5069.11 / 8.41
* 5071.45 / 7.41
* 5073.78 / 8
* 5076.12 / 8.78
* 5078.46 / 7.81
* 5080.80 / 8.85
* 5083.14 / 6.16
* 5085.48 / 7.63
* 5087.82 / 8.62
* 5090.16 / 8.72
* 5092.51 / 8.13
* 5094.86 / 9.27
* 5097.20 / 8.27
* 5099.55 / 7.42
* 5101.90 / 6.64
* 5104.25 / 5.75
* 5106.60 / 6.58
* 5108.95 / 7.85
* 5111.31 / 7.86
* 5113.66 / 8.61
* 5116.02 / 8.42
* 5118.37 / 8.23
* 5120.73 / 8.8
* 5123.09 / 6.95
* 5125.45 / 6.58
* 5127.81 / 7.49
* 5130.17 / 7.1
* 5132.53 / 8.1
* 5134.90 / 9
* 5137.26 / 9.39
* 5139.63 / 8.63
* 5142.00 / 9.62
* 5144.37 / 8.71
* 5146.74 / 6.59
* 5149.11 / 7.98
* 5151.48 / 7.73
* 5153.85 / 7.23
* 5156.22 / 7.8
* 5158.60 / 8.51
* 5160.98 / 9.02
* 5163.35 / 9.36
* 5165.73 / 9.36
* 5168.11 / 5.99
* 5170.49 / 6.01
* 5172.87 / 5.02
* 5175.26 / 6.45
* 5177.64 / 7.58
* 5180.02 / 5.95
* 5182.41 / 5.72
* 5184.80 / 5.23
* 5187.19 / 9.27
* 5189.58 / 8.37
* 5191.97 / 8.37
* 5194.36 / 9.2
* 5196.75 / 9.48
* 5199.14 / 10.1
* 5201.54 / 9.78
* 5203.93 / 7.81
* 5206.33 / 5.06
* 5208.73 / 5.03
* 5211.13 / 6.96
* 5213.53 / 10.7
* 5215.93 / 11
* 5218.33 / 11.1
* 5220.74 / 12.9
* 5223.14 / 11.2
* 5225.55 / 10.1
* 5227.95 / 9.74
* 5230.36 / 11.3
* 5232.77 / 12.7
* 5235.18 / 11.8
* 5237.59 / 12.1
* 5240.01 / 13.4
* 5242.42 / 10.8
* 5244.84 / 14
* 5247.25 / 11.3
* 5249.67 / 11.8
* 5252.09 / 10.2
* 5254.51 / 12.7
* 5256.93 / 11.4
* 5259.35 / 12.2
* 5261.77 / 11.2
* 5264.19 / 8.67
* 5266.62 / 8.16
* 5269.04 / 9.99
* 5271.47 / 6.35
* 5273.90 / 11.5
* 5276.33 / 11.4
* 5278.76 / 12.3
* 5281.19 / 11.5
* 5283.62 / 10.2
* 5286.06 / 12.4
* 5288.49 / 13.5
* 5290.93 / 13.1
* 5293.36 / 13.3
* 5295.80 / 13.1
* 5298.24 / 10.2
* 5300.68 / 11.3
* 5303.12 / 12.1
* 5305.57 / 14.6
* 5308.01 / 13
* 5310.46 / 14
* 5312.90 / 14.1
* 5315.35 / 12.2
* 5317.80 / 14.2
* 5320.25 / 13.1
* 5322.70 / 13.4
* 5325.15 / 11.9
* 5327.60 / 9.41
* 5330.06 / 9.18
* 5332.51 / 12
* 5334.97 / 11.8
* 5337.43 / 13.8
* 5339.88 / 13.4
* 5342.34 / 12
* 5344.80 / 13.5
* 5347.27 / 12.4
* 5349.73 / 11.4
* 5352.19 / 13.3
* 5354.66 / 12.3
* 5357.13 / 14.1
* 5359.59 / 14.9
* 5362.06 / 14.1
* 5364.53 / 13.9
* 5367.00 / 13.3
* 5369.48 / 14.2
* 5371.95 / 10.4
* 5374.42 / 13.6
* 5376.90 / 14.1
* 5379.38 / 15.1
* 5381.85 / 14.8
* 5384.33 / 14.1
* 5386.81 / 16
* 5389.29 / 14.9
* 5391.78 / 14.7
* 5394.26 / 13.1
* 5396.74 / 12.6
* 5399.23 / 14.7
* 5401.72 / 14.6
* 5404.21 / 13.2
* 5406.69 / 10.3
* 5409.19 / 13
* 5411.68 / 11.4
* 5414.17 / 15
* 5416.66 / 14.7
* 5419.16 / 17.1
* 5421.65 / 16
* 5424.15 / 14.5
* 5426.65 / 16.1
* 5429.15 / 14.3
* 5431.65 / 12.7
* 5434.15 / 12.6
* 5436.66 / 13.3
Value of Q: 1.30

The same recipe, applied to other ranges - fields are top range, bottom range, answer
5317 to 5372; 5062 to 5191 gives 1.78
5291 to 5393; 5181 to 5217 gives 1.71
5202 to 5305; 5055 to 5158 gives 1.44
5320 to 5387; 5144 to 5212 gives 1.84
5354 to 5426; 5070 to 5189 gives 2.00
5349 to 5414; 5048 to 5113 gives 1.90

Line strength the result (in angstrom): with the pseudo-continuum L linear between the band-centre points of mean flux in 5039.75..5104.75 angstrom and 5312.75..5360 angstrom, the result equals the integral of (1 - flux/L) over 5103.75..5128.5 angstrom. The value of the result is 3.7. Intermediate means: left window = 8.23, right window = 12.5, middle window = 7.61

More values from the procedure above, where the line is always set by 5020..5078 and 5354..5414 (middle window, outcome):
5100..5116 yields 3.69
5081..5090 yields 1.37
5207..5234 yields 2.57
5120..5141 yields 3.93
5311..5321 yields -0.64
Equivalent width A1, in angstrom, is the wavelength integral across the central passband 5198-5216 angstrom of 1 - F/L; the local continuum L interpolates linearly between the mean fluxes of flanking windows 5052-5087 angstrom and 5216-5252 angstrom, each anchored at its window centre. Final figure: 4.8 angstrom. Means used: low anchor 8.22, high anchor 11.7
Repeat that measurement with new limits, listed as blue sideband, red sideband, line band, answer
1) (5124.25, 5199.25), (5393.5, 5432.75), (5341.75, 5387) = -2.6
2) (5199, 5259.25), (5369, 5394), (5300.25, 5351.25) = 1.2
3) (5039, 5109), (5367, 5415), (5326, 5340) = 1.3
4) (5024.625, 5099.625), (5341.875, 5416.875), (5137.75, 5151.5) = 2.1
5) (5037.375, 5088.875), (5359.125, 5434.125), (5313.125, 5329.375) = 0.5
